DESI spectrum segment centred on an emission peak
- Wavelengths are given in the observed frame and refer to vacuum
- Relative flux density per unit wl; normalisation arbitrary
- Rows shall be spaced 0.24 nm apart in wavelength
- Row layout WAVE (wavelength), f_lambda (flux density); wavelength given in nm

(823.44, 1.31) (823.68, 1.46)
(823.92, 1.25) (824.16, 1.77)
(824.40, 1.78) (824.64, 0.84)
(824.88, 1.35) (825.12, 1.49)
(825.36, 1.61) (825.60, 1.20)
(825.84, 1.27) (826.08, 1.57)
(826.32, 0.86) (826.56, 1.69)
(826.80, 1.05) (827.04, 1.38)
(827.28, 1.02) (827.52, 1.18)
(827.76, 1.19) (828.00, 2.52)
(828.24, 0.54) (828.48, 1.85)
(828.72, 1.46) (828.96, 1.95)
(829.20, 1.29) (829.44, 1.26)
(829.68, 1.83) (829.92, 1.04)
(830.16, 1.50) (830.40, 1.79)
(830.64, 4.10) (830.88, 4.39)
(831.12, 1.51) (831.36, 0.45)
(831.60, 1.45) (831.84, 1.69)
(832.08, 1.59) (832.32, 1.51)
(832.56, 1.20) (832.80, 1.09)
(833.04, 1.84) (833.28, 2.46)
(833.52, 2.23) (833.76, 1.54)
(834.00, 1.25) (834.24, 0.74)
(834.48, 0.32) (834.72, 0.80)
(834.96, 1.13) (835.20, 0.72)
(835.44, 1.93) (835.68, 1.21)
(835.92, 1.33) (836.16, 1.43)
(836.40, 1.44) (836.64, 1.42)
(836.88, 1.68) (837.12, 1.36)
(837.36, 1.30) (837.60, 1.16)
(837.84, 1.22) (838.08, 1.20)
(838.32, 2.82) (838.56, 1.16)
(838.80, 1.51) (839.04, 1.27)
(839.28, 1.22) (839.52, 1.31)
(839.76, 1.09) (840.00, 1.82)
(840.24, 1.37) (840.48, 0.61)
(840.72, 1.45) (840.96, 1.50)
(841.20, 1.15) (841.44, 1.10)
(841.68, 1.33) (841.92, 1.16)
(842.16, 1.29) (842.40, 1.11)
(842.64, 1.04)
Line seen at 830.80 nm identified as H-alpha 6563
